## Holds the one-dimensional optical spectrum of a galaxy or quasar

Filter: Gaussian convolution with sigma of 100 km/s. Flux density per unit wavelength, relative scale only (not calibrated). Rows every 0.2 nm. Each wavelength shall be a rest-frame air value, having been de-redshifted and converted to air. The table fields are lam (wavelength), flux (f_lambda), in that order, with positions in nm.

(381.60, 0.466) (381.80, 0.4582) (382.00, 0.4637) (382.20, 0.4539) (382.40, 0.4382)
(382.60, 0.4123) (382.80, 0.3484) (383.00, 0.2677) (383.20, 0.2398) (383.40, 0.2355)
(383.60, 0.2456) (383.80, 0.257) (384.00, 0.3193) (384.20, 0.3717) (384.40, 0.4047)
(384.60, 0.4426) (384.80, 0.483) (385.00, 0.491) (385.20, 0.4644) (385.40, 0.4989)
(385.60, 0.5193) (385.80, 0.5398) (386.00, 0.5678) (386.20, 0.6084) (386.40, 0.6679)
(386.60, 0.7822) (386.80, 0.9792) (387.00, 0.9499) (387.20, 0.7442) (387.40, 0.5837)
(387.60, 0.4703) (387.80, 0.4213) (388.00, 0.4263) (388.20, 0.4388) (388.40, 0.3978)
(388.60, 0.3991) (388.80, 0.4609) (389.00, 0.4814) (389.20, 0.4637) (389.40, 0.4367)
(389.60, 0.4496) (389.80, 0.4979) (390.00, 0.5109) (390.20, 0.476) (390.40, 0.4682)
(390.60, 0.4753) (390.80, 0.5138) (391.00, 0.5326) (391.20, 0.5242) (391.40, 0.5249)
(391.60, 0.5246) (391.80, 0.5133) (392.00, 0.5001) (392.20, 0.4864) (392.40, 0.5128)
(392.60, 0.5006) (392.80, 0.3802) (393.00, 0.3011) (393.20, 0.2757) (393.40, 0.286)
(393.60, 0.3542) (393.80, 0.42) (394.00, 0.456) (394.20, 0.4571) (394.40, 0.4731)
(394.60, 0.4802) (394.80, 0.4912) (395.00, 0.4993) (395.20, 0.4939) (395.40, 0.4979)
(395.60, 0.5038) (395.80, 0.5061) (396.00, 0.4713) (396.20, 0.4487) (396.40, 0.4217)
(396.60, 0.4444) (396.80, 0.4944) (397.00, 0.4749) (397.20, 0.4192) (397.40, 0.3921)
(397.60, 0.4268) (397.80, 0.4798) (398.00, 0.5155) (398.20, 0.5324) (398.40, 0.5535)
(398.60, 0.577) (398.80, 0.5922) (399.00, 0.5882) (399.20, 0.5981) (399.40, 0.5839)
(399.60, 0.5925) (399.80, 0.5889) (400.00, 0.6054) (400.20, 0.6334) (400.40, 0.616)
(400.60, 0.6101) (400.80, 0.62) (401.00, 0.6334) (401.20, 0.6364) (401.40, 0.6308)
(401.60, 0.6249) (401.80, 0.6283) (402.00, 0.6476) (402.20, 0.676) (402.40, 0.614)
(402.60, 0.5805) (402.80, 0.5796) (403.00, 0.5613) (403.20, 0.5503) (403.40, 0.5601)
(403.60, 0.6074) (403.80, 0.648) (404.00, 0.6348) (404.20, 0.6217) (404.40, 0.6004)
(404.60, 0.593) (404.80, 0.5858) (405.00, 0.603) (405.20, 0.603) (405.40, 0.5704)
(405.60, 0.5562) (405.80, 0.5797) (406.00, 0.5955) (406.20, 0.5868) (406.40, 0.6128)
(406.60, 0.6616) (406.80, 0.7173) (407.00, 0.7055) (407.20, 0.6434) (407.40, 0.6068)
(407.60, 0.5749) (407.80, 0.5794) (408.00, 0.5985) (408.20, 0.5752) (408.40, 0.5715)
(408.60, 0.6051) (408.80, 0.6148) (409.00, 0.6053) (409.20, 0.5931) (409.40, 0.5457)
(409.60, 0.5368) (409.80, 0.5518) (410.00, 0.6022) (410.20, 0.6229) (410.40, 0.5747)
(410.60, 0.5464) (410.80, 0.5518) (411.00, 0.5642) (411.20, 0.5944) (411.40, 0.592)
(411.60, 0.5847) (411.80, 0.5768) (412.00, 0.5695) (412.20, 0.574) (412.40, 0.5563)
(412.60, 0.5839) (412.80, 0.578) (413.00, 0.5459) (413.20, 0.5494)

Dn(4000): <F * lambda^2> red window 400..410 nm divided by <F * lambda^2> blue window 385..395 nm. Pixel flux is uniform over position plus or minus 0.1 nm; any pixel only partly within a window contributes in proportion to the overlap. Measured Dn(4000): 1.30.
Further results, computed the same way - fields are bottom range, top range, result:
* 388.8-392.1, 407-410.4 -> 1.32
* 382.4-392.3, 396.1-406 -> 1.26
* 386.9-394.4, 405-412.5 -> 1.36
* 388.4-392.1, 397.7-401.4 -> 1.27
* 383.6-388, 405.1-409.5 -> 1.24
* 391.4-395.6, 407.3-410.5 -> 1.41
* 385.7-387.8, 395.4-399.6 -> 0.79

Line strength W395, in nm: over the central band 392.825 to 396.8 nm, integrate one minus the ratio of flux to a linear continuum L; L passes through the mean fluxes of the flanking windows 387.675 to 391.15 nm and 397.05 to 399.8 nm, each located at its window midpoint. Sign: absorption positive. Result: 0.53 nm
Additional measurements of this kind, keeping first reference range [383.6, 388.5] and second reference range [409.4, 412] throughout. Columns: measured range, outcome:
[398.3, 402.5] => -0.43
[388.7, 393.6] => 0.71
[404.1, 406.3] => -0.11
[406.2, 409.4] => -0.26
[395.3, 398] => 0.42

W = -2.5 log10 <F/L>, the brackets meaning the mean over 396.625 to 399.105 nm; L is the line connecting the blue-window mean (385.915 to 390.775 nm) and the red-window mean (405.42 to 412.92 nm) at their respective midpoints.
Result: 0.13 mag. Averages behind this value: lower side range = 0.548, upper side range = 0.591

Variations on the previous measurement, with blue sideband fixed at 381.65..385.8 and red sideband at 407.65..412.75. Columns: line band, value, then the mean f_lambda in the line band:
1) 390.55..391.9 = -0.16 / 0.517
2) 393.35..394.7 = 0.11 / 0.423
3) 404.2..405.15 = -0.11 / 0.599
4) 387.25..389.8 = -0.08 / 0.46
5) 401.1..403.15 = -0.18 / 0.616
